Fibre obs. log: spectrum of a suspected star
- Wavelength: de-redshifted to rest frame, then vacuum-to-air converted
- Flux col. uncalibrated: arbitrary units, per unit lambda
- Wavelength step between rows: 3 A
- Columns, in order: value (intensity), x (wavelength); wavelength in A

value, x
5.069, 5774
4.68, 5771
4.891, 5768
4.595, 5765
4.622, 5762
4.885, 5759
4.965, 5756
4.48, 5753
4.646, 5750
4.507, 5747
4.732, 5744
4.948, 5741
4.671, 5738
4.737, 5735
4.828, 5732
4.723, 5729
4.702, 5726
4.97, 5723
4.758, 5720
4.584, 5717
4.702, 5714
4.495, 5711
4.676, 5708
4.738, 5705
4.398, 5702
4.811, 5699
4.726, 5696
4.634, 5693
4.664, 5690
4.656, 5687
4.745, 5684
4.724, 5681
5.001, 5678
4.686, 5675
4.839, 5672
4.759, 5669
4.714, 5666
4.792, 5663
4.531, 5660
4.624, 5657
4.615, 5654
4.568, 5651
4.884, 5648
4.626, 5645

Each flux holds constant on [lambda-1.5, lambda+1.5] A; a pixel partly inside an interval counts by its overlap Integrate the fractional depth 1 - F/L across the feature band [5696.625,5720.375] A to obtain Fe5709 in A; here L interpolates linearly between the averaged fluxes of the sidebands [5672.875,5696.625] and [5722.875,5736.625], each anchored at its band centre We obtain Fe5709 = 0.6 A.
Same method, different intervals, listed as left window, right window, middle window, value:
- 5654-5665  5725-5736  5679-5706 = 0.1 A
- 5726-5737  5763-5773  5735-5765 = 0.2 A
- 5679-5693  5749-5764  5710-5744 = -0.2 A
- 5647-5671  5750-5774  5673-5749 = 0.1 A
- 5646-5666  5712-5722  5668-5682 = -0.4 A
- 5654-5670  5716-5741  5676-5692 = -0.2 A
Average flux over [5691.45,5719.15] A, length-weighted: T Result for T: 4.64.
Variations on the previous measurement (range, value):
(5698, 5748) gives 4.71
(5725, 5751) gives 4.72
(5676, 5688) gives 4.78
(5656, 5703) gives 4.71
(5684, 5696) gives 4.67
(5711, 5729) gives 4.72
